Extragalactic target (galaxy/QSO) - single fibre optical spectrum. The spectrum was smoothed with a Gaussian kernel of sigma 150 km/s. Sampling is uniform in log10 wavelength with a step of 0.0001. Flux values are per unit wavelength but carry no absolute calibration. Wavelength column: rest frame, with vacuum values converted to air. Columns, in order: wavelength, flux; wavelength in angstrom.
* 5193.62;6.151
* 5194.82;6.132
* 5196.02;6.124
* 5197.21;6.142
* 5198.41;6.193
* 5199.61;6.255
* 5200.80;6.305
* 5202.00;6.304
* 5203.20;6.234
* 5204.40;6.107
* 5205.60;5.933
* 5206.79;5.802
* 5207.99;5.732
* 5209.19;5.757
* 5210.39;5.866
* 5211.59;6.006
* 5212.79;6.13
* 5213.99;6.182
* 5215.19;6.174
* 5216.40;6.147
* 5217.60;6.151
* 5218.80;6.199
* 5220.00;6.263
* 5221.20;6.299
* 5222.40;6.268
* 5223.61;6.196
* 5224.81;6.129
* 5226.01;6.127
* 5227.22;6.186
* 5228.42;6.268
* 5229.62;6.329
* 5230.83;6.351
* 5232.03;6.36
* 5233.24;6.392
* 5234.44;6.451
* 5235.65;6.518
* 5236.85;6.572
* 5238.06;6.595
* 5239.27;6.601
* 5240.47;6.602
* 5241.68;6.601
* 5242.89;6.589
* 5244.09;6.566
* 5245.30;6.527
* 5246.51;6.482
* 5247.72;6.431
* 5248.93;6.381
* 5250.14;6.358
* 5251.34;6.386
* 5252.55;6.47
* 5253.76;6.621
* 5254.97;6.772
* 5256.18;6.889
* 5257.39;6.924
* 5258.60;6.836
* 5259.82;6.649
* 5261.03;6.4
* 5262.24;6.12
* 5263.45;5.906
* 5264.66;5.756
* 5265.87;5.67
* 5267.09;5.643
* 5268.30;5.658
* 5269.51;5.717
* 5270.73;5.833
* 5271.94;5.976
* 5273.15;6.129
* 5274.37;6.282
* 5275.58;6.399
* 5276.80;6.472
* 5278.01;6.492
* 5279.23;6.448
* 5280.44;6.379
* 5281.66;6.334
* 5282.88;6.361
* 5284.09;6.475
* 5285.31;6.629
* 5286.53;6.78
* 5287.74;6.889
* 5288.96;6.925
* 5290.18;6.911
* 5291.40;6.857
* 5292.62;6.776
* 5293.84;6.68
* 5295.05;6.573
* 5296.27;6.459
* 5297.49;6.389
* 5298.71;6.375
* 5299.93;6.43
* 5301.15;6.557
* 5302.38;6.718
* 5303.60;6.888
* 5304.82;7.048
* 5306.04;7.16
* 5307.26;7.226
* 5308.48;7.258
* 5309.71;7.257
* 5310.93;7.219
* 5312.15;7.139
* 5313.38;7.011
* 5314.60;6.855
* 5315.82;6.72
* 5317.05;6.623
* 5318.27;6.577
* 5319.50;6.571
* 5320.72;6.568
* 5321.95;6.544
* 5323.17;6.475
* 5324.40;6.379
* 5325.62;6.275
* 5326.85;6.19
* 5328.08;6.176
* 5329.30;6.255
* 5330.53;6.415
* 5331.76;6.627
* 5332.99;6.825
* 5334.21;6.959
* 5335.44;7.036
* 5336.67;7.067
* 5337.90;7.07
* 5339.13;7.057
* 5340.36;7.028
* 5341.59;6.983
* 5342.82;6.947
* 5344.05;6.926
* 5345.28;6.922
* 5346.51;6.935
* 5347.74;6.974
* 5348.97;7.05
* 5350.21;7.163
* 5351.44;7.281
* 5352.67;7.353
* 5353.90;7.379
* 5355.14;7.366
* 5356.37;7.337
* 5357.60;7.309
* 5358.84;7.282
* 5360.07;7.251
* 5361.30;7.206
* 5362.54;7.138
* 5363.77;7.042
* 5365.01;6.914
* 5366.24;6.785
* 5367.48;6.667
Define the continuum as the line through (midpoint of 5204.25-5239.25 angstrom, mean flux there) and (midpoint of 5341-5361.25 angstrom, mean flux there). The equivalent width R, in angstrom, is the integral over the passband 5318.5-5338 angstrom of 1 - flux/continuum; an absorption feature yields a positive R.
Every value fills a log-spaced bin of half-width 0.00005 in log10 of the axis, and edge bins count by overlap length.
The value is 1.1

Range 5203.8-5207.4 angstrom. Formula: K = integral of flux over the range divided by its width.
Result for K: 5.96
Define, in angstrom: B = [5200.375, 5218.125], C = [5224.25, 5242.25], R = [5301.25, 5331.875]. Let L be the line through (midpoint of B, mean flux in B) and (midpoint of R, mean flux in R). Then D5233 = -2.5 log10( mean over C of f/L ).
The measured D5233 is -0.035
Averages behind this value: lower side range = 6.05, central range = 6.41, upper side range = 6.72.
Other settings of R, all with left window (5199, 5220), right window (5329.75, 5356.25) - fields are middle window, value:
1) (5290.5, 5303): 0.19 angstrom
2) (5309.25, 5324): 0.10 angstrom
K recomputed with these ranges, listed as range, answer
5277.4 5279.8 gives 6.47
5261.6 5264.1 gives 6.03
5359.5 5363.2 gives 7.2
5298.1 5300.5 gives 6.4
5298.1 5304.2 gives 6.59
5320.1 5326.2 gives 6.46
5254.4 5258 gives 6.86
